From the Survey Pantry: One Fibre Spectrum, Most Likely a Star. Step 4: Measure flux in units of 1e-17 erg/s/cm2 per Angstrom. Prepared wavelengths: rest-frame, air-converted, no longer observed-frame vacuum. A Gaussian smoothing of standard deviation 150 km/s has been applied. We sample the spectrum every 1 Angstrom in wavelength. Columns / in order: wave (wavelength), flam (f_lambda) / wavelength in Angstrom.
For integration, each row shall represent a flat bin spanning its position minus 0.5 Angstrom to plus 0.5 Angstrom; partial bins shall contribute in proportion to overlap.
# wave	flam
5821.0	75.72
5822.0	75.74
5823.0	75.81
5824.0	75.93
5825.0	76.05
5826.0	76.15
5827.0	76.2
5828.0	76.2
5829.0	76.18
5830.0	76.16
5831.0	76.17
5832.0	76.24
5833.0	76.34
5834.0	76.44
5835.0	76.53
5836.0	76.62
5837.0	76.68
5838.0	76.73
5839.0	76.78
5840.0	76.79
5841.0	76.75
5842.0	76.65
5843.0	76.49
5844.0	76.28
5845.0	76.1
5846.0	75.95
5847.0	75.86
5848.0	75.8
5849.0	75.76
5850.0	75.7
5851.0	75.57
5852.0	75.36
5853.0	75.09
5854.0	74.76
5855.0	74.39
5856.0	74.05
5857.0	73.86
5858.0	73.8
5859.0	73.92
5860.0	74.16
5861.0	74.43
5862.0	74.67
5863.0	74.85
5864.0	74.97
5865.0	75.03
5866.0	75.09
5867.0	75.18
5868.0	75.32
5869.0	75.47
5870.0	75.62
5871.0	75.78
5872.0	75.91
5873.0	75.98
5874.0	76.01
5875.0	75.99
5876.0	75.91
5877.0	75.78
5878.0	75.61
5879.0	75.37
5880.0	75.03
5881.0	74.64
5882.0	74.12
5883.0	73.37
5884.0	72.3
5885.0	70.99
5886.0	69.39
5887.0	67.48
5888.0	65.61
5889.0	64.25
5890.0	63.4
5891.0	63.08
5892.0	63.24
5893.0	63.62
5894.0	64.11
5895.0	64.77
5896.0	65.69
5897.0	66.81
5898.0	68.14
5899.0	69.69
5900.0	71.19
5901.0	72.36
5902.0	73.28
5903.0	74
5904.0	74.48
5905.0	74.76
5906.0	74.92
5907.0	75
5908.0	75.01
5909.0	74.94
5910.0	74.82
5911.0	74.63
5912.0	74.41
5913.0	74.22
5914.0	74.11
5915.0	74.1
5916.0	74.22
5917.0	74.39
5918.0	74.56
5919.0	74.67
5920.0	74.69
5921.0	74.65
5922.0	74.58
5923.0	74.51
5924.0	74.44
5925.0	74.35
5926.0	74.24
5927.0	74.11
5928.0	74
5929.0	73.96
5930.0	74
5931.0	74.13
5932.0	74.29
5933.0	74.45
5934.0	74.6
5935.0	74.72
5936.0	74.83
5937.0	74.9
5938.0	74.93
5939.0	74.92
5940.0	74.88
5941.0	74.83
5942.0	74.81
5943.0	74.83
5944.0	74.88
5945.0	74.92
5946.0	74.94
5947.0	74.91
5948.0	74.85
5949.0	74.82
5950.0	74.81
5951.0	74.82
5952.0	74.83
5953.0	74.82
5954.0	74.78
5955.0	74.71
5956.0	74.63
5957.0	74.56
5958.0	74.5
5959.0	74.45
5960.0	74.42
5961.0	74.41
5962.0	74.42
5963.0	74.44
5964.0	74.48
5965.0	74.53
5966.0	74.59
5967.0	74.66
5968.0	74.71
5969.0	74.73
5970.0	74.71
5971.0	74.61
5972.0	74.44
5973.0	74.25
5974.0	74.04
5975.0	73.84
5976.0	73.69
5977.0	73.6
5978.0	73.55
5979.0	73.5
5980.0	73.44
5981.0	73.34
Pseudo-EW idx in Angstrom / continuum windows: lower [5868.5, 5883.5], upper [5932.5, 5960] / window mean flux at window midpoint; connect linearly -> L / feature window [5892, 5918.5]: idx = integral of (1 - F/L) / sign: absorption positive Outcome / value 1.2 Angstrom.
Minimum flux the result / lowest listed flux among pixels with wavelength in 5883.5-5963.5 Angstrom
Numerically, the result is 63.08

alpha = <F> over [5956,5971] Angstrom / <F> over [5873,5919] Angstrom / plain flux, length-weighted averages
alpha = 1.0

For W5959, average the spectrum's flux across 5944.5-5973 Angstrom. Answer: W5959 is 74.7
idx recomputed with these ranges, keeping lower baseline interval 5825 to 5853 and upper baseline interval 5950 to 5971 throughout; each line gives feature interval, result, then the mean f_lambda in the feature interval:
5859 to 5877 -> 0.1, 75.3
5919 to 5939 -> 0.2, 74.5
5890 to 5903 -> 1.4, 67.3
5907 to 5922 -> 0.1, 74.5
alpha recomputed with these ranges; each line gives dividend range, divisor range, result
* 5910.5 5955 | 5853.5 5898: 1.03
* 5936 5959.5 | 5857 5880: 0.99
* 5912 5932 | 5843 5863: 0.99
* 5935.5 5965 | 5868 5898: 1.05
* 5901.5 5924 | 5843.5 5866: 0.99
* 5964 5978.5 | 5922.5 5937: 1.00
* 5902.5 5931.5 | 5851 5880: 0.99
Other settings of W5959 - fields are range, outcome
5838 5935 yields 73.5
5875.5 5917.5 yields 71.4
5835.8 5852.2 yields 76.2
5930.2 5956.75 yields 74.8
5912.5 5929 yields 74.4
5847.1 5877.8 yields 75.2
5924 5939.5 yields 74.4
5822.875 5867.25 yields 75.7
